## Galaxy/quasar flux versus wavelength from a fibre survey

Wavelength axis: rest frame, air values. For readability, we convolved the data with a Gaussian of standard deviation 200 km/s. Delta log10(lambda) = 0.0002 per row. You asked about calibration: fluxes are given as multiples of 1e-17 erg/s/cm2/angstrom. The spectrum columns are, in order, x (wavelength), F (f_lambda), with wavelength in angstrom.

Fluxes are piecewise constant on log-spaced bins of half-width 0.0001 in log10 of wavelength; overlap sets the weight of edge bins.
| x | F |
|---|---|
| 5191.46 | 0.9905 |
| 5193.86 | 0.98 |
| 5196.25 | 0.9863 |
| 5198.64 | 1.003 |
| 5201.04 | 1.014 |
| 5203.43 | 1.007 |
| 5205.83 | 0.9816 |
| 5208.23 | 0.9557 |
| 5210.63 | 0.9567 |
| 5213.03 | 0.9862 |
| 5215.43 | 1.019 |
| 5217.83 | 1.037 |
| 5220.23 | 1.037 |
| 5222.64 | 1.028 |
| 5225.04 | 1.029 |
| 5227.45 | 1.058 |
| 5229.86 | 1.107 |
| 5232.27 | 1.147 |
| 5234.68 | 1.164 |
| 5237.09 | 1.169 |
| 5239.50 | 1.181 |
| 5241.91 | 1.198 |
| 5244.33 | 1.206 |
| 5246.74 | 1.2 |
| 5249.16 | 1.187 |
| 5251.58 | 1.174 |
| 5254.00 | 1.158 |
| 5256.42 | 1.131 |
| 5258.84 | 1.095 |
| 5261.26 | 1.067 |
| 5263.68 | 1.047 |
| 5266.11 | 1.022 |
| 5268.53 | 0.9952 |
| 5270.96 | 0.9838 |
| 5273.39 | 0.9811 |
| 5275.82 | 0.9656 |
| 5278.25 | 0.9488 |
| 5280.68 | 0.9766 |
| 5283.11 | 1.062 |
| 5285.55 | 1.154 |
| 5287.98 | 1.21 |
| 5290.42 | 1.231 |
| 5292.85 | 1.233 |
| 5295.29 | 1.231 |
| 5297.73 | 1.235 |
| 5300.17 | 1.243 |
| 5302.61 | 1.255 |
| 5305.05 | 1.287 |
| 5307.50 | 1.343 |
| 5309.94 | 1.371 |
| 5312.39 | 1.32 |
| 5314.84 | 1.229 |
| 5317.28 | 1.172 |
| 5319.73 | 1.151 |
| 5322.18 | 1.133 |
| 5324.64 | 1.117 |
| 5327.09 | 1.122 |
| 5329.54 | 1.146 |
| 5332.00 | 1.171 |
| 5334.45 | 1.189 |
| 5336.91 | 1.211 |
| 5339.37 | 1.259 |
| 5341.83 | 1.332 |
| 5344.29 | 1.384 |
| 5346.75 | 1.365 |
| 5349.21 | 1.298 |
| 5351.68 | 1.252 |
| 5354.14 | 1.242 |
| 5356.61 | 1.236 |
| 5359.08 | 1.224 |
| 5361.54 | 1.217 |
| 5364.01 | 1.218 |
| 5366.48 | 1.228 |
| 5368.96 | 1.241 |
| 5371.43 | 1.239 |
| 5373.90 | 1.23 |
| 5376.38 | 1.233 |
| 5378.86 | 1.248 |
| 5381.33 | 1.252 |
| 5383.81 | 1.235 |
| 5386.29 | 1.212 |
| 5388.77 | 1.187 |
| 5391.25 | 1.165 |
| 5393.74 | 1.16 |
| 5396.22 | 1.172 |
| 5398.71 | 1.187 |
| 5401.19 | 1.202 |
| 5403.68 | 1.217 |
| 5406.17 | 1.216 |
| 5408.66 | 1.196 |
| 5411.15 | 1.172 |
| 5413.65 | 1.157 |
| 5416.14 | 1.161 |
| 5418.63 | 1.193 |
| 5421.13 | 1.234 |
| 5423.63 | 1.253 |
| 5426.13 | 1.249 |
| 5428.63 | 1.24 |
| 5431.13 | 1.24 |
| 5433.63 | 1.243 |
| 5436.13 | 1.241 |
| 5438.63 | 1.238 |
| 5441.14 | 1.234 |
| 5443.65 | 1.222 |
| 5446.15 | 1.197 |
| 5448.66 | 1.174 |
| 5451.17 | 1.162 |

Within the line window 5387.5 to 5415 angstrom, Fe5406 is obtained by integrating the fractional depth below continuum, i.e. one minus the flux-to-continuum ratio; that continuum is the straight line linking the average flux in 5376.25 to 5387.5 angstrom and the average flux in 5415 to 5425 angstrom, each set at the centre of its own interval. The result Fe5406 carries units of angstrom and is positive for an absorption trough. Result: 0.9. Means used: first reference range 1.24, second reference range 1.21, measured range 1.18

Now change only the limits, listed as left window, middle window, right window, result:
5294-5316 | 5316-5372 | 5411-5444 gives 1.6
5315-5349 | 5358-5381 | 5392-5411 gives -0.6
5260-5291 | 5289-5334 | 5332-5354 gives -2.1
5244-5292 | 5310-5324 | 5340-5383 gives -0.4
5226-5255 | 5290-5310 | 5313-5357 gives -1.1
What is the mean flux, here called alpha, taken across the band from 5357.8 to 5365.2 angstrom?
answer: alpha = 1.22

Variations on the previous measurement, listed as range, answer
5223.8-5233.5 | 1.09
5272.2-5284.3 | 0.987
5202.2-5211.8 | 0.975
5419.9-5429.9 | 1.24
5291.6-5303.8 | 1.24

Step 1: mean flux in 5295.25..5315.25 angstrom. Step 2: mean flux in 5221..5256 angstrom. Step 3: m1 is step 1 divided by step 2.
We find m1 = 1.12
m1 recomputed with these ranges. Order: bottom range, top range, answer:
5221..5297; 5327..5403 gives 1.11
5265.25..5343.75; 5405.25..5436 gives 1.04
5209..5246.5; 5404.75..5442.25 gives 1.12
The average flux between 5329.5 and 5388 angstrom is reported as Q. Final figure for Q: 1.25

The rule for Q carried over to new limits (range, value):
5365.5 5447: 1.22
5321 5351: 1.23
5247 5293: 1.08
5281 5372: 1.23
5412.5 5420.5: 1.18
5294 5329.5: 1.23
